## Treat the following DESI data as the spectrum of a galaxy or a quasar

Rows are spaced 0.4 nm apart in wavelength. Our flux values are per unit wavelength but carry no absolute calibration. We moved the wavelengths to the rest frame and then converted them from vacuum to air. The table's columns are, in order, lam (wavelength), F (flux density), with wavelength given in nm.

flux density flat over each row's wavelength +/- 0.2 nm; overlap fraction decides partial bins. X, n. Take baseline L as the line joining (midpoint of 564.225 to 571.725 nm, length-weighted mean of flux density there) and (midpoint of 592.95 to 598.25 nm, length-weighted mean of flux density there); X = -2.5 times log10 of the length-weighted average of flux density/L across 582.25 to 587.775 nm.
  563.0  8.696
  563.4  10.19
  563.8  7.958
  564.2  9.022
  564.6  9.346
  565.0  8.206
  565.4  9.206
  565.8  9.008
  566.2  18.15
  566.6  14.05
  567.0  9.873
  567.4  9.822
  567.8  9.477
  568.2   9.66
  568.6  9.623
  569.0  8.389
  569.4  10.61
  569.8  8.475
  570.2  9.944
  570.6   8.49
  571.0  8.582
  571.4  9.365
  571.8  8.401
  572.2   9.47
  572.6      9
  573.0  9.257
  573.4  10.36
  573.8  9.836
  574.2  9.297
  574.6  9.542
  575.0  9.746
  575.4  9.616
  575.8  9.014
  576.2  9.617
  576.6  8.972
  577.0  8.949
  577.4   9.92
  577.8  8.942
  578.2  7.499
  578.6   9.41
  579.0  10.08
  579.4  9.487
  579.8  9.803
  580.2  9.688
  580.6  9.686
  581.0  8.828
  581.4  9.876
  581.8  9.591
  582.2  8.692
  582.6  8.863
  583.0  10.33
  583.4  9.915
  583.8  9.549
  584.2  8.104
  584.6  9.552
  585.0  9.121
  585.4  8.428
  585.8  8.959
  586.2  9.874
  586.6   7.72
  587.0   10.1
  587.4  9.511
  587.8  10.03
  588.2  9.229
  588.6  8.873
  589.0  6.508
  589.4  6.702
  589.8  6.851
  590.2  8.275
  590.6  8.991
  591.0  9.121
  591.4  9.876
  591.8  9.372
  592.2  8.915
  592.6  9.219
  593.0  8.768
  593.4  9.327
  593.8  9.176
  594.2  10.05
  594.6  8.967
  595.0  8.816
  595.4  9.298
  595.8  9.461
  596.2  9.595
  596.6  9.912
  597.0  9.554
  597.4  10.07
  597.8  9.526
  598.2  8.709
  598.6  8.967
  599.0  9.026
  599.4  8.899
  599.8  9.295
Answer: 0.044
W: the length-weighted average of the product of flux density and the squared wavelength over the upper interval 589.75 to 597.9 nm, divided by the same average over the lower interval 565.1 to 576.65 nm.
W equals 1.02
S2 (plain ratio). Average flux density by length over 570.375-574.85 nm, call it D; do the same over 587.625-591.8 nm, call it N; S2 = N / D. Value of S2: 0.92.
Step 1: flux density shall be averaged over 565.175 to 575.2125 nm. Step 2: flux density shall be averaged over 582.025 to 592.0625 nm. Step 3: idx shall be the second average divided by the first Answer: 0.9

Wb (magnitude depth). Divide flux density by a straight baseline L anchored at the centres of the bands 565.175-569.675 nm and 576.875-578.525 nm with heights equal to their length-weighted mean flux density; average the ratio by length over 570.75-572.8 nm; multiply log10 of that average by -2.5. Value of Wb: 0.11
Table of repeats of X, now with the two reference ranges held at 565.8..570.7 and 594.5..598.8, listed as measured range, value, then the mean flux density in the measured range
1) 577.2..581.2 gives 0.08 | 9.33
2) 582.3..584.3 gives 0.06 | 9.38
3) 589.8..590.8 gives 0.16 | 8.28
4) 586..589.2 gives 0.09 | 8.98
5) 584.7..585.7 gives 0.11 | 8.87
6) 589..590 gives 0.39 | 6.72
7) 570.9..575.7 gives 0.10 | 9.38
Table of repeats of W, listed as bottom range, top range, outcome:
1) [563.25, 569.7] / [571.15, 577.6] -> 0.95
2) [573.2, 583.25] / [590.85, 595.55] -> 1.03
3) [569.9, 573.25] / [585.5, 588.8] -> 1.08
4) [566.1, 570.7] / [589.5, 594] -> 0.92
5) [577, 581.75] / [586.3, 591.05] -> 0.94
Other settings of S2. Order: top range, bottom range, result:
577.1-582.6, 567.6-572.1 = 1.01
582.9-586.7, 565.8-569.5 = 0.83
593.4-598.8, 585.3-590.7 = 1.10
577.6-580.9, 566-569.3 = 0.84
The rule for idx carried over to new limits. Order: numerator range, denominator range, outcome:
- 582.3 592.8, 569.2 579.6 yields 0.96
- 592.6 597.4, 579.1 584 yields 0.98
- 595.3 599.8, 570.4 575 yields 1.01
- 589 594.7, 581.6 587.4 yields 0.95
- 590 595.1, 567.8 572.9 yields 1.00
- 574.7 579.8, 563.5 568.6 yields 0.90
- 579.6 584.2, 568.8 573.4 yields 1.04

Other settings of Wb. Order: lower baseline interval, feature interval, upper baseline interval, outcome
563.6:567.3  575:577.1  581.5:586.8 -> 0.05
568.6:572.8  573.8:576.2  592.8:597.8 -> -0.04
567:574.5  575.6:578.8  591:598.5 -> 0.04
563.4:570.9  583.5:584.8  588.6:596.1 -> 0.00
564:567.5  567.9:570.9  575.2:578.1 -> 0.11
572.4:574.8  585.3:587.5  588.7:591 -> -0.13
